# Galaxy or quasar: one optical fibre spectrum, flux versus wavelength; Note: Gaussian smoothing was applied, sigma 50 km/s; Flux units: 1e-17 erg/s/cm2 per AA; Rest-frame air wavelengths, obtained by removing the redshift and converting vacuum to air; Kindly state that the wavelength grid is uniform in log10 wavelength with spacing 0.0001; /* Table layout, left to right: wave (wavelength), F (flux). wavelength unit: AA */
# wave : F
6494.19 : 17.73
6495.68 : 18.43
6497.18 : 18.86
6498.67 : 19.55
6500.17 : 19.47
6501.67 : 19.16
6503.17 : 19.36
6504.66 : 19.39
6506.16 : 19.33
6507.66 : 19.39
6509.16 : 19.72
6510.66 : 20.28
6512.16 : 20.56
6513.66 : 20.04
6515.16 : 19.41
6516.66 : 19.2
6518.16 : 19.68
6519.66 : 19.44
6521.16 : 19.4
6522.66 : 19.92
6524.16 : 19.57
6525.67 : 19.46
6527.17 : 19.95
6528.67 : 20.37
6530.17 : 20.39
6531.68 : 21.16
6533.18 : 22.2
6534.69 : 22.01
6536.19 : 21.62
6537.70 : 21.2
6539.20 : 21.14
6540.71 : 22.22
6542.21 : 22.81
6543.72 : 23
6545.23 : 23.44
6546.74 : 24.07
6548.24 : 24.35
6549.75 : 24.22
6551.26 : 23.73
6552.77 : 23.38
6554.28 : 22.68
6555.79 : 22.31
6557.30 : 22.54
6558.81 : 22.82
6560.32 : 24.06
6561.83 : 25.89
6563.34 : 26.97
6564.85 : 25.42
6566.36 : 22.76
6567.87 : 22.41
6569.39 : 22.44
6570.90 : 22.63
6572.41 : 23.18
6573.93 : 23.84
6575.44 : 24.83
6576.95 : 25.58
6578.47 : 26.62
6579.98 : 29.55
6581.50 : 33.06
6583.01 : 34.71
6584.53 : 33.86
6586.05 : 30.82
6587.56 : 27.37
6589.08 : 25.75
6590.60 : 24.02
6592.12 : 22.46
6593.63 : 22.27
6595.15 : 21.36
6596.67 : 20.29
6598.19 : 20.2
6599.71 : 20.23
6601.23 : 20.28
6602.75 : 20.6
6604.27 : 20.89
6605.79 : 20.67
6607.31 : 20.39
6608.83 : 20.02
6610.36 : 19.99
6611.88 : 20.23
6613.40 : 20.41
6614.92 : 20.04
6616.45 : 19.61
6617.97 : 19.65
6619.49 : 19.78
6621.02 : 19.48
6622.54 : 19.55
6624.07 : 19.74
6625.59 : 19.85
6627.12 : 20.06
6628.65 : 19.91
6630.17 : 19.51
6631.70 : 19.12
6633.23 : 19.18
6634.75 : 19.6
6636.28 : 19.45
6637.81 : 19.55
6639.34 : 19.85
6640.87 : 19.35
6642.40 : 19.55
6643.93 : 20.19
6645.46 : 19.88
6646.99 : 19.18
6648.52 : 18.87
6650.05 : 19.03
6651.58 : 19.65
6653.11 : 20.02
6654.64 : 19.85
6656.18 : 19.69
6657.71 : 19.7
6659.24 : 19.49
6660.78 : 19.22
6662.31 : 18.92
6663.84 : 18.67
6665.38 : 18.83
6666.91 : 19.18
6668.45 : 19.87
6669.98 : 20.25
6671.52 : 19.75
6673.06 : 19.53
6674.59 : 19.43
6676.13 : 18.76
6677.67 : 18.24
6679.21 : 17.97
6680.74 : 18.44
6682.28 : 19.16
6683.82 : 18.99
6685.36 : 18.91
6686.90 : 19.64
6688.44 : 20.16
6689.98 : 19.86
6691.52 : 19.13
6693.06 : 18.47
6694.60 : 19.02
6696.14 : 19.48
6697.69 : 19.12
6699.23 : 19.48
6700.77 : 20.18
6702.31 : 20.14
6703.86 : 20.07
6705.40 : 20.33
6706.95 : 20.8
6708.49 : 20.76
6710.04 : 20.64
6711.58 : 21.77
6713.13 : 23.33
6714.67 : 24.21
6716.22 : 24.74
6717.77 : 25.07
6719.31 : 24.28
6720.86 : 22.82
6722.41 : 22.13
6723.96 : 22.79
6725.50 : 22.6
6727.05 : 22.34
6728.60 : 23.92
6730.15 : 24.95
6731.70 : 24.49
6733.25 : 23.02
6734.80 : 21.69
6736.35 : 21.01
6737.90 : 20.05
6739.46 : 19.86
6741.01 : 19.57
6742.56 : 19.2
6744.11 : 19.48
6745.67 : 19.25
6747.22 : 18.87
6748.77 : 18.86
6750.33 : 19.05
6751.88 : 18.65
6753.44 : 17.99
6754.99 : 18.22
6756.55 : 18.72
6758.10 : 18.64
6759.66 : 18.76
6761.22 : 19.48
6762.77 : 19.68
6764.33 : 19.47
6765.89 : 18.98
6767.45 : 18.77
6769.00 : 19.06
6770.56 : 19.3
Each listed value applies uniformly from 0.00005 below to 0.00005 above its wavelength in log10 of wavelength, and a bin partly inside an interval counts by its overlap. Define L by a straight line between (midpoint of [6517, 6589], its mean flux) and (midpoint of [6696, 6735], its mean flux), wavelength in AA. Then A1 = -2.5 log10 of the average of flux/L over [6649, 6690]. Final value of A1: 0.17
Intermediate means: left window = 23.7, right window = 22.2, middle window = 19.3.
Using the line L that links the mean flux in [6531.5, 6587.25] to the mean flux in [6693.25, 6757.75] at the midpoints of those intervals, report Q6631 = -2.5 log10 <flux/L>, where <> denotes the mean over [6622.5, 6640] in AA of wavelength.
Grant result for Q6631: 0.18 mag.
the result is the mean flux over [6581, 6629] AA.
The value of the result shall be 22.4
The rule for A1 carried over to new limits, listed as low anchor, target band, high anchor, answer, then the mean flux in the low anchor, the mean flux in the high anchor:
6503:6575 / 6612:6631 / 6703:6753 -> 0.099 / 21.8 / 21.5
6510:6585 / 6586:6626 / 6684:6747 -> 0.063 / 23.1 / 21.2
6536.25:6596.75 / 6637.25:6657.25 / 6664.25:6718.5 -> 0.111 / 24.7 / 20.1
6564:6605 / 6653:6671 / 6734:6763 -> 0.142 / 24.7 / 19.3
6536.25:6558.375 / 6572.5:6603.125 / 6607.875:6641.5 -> -0.193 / 22.9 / 19.7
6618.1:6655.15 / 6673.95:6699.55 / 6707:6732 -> 0.141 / 19.6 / 23.1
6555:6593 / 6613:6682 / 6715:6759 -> 0.215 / 25.8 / 21.2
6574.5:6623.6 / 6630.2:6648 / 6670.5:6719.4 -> 0.129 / 23.2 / 20.3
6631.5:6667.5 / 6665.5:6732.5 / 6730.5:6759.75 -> -0.062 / 19.4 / 19.9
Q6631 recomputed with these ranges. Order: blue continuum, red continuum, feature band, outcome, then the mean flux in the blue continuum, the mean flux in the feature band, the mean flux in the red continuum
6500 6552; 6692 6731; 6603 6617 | 0.05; 20.9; 20.3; 21.7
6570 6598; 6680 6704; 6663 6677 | 0.08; 26.1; 19.4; 19.4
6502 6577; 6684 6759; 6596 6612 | 0.06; 21.9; 20.3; 20.8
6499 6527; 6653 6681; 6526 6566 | -0.17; 19.6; 22.8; 19.3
